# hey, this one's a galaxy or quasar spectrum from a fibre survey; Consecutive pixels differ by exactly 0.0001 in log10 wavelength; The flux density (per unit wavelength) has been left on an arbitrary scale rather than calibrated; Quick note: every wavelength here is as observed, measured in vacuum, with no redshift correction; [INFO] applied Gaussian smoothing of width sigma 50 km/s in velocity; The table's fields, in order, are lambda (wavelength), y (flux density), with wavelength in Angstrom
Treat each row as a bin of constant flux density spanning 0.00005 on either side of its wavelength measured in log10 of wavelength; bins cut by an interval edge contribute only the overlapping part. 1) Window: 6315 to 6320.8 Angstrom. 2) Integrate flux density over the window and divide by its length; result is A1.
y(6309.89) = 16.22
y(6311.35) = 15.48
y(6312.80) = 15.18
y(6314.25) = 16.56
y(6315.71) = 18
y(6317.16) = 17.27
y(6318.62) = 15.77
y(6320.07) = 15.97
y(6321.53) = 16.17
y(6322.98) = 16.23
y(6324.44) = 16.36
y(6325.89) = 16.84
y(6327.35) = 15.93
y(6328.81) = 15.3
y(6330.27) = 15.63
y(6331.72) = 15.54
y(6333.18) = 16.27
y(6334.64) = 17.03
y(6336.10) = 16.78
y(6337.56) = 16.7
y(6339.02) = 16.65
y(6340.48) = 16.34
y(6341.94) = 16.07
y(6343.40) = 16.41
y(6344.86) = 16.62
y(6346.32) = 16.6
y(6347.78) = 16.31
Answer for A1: 16.8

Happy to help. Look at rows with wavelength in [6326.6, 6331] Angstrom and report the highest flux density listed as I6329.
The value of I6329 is 15.93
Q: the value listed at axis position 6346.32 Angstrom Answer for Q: 16.6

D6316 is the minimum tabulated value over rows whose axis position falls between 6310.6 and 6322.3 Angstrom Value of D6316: 15.18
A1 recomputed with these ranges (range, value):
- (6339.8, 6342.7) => 16.2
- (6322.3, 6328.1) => 16.3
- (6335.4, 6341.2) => 16.6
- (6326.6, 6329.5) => 15.6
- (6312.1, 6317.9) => 16.7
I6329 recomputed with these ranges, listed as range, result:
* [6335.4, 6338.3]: 16.78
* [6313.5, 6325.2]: 18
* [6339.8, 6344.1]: 16.41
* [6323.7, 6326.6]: 16.84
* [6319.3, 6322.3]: 16.17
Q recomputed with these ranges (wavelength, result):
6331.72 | 15.54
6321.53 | 16.17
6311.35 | 15.48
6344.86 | 16.62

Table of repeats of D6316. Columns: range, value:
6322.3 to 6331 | 15.3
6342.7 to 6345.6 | 16.41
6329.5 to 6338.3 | 15.54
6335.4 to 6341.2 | 16.34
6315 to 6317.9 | 17.27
